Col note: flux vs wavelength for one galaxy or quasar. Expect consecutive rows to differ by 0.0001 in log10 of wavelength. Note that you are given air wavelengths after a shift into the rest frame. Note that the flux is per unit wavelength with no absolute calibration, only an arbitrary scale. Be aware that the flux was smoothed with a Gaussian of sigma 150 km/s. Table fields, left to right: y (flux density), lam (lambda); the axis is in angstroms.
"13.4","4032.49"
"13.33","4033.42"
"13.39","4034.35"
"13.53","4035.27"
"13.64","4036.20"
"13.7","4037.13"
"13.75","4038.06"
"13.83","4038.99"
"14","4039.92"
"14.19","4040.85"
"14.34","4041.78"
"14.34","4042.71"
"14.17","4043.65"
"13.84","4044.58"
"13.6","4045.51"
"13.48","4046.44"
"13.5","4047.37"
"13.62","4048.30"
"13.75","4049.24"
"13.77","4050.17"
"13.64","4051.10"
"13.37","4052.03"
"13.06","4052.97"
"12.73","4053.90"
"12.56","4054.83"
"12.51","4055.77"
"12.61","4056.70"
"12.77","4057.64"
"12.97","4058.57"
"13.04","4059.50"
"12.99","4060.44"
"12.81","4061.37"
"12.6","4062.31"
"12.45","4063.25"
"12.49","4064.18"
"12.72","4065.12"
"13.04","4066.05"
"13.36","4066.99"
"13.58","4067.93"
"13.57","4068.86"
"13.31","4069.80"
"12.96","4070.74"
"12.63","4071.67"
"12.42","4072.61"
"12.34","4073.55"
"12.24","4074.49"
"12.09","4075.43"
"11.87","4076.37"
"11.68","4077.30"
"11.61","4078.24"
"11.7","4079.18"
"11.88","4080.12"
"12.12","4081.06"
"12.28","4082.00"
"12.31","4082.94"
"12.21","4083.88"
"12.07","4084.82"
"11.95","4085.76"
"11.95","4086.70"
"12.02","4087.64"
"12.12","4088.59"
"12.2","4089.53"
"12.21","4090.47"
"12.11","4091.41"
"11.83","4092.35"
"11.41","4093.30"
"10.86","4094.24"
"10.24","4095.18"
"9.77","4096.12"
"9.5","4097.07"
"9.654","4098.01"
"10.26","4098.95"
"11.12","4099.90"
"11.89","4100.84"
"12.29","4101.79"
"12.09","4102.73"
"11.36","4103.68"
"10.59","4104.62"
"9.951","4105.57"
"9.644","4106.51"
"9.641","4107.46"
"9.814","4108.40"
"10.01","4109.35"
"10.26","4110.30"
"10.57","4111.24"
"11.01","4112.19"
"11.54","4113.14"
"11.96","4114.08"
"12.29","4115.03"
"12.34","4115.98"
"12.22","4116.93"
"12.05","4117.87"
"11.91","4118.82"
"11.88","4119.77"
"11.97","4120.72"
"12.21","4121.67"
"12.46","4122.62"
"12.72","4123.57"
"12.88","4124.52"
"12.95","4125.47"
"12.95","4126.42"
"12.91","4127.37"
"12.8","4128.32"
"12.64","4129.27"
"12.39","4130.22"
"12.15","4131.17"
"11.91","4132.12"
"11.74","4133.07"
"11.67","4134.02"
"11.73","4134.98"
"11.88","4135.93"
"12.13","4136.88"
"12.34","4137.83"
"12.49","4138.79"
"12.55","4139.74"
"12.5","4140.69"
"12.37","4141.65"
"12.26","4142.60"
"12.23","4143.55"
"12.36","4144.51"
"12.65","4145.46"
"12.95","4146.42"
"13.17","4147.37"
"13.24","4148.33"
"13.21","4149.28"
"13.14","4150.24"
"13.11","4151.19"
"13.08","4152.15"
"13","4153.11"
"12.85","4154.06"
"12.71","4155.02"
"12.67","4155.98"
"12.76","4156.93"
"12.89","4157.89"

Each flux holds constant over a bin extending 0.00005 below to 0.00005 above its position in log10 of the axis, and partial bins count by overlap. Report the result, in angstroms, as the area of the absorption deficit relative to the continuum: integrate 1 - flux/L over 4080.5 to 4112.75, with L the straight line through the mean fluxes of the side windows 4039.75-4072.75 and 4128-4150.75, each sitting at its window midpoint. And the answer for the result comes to 4.3 angstroms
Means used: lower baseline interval 13.2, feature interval 11.2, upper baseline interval 12.4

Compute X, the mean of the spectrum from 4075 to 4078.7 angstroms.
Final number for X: 11.8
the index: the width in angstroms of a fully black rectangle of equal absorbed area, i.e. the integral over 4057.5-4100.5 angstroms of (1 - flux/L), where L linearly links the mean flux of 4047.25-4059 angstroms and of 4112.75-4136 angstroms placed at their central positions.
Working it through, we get 2.5 angstroms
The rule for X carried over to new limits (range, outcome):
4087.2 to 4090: 12.1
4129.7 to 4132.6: 12.2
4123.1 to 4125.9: 12.8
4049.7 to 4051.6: 13.8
